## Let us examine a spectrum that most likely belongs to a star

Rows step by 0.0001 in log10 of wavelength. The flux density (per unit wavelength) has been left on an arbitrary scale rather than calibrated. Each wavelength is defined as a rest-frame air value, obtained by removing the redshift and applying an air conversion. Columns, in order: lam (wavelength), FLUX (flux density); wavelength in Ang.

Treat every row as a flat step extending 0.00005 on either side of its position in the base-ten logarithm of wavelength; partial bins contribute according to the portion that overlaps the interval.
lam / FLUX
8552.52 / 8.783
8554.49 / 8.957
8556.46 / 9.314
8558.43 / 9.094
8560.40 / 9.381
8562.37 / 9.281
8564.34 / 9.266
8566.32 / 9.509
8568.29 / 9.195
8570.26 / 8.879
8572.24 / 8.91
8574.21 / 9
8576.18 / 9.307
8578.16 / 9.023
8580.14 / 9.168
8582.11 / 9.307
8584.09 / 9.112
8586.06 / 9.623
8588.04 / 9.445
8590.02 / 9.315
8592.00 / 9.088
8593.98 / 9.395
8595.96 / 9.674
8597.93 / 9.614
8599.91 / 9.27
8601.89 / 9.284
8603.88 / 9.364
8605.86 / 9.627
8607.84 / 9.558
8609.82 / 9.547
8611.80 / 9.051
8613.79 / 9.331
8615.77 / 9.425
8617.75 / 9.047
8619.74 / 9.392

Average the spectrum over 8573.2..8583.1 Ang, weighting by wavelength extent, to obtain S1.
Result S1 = 9.16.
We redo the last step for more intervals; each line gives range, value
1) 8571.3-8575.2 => 8.98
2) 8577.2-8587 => 9.25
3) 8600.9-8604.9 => 9.31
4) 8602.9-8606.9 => 9.5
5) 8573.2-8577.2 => 9.16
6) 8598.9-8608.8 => 9.42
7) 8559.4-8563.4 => 9.34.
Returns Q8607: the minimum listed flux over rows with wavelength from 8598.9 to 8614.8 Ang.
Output 9.051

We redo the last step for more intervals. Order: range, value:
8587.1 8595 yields 9.088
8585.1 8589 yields 9.445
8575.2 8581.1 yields 9.023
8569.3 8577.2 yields 8.879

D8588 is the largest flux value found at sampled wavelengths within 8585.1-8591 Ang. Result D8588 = 9.623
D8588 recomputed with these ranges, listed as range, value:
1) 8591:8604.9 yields 9.674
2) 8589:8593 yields 9.315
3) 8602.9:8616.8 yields 9.627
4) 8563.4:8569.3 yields 9.509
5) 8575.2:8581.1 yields 9.307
